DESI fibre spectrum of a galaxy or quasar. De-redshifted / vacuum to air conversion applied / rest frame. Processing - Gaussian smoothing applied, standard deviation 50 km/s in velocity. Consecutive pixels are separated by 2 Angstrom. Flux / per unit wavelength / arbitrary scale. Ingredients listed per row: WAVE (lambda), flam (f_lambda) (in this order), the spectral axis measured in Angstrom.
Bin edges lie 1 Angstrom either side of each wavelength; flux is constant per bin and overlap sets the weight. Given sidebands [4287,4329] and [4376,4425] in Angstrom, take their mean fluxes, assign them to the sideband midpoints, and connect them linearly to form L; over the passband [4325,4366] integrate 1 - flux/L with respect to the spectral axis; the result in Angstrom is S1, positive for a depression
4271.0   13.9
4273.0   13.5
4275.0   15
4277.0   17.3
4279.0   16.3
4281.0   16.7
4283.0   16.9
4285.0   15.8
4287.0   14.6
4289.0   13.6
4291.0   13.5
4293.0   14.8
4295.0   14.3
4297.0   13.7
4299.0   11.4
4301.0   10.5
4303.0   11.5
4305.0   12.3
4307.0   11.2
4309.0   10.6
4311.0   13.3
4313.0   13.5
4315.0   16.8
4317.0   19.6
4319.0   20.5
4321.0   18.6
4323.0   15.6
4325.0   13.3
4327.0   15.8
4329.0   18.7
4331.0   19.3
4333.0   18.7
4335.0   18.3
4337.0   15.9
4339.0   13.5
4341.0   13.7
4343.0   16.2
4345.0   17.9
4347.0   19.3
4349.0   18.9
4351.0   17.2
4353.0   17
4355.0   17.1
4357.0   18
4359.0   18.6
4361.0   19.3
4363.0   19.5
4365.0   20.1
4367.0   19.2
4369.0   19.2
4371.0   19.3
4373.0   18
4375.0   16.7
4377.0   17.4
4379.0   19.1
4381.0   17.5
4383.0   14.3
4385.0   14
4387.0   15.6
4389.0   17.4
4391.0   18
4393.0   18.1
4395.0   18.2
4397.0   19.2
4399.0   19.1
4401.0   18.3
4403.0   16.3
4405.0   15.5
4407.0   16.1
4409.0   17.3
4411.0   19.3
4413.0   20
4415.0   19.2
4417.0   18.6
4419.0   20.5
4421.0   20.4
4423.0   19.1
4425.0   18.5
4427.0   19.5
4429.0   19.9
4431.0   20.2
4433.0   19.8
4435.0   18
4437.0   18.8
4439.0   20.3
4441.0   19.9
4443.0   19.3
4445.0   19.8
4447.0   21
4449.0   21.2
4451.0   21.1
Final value -4.6 Angstrom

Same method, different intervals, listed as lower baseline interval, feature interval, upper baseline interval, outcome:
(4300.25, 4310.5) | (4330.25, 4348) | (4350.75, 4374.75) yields -1.6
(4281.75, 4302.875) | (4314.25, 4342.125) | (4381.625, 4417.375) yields -3.7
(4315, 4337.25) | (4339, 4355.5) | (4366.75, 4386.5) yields 0.6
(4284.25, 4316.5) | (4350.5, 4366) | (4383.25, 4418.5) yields -2.5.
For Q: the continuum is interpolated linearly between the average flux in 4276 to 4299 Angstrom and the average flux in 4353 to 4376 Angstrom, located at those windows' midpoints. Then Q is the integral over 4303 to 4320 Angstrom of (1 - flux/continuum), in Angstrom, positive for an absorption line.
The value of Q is 1.7 Angstrom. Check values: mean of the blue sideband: 15.1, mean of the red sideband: 18.6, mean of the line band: 14.5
